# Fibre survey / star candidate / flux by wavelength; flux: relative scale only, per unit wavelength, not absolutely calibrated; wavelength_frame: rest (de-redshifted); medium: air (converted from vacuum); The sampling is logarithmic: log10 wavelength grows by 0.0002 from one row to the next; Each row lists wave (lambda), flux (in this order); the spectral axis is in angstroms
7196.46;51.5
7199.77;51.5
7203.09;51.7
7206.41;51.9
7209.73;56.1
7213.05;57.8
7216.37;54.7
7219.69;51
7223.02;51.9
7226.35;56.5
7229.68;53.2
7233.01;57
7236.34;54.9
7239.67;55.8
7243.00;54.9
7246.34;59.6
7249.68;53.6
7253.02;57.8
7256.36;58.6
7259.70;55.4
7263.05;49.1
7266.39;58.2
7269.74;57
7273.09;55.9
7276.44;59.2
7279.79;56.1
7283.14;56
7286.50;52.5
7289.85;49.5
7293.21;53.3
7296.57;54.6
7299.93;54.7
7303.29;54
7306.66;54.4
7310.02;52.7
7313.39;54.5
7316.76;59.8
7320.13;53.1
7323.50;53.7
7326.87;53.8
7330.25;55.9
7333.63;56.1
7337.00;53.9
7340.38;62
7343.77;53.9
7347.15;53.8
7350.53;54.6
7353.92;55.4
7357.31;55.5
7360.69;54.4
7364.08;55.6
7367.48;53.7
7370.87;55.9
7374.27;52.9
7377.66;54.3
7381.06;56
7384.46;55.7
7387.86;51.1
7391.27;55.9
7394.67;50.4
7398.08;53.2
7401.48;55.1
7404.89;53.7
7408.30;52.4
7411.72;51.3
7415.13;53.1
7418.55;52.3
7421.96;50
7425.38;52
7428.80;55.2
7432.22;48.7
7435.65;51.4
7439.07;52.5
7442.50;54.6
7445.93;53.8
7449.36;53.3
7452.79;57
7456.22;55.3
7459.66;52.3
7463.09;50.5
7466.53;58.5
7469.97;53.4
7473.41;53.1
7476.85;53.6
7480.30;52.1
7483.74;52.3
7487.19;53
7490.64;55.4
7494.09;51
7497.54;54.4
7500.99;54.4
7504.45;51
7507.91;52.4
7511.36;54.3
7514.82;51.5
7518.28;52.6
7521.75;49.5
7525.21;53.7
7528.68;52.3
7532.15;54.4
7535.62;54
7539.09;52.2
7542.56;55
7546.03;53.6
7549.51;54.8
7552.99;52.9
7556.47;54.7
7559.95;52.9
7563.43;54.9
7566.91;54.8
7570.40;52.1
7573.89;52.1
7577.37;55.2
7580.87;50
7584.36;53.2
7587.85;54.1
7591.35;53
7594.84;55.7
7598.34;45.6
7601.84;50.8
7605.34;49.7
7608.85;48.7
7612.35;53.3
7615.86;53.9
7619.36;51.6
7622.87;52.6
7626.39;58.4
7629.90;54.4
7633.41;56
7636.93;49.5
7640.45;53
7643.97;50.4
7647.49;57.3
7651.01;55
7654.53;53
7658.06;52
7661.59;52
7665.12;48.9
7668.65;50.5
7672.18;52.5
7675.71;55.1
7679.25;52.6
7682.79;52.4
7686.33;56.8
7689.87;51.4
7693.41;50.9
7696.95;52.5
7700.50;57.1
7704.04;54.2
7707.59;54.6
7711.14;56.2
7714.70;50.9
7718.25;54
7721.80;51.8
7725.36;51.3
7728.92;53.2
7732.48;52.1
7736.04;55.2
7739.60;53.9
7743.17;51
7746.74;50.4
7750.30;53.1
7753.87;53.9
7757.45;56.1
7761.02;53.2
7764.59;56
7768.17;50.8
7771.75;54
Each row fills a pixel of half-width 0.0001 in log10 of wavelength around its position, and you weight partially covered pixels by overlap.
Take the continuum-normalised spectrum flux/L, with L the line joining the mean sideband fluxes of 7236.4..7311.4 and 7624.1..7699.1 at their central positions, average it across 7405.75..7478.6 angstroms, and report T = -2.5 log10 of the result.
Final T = 0.02 mag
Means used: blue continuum 55.1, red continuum 53.1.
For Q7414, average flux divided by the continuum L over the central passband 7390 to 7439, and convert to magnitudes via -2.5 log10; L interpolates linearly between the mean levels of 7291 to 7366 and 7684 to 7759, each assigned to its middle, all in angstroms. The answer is 0.04 mag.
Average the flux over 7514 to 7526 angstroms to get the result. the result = 51.7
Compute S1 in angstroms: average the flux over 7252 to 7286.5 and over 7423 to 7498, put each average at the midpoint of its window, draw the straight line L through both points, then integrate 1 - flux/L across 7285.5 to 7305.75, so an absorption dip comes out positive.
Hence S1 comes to 0.9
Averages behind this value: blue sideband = 56.1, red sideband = 53.3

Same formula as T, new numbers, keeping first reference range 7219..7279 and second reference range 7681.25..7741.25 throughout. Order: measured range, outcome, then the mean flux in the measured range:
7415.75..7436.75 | 0.06 mag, 51.7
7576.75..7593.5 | 0.02 mag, 53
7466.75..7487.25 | 0.02 mag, 53.3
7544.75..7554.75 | 0.01 mag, 53.7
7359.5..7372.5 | 0.00 mag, 54.9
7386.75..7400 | 0.04 mag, 52.8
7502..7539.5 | 0.04 mag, 52.6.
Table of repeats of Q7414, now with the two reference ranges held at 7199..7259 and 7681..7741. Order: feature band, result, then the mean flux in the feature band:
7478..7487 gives 0.036 mag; 52.4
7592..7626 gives 0.043 mag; 51.7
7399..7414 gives 0.026 mag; 53.1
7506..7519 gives 0.028 mag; 52.7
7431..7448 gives 0.041 mag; 52.3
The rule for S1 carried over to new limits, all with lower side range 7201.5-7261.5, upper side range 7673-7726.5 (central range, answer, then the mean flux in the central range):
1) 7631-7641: 0.1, 52.9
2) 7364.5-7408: 0.5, 54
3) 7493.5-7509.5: 0.4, 52.7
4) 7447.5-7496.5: 0.6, 53.6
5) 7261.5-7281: -0.3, 56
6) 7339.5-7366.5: -0.4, 55.4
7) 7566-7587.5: 0.4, 52.9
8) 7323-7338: 0.0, 54.8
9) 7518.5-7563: 0.6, 53.3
